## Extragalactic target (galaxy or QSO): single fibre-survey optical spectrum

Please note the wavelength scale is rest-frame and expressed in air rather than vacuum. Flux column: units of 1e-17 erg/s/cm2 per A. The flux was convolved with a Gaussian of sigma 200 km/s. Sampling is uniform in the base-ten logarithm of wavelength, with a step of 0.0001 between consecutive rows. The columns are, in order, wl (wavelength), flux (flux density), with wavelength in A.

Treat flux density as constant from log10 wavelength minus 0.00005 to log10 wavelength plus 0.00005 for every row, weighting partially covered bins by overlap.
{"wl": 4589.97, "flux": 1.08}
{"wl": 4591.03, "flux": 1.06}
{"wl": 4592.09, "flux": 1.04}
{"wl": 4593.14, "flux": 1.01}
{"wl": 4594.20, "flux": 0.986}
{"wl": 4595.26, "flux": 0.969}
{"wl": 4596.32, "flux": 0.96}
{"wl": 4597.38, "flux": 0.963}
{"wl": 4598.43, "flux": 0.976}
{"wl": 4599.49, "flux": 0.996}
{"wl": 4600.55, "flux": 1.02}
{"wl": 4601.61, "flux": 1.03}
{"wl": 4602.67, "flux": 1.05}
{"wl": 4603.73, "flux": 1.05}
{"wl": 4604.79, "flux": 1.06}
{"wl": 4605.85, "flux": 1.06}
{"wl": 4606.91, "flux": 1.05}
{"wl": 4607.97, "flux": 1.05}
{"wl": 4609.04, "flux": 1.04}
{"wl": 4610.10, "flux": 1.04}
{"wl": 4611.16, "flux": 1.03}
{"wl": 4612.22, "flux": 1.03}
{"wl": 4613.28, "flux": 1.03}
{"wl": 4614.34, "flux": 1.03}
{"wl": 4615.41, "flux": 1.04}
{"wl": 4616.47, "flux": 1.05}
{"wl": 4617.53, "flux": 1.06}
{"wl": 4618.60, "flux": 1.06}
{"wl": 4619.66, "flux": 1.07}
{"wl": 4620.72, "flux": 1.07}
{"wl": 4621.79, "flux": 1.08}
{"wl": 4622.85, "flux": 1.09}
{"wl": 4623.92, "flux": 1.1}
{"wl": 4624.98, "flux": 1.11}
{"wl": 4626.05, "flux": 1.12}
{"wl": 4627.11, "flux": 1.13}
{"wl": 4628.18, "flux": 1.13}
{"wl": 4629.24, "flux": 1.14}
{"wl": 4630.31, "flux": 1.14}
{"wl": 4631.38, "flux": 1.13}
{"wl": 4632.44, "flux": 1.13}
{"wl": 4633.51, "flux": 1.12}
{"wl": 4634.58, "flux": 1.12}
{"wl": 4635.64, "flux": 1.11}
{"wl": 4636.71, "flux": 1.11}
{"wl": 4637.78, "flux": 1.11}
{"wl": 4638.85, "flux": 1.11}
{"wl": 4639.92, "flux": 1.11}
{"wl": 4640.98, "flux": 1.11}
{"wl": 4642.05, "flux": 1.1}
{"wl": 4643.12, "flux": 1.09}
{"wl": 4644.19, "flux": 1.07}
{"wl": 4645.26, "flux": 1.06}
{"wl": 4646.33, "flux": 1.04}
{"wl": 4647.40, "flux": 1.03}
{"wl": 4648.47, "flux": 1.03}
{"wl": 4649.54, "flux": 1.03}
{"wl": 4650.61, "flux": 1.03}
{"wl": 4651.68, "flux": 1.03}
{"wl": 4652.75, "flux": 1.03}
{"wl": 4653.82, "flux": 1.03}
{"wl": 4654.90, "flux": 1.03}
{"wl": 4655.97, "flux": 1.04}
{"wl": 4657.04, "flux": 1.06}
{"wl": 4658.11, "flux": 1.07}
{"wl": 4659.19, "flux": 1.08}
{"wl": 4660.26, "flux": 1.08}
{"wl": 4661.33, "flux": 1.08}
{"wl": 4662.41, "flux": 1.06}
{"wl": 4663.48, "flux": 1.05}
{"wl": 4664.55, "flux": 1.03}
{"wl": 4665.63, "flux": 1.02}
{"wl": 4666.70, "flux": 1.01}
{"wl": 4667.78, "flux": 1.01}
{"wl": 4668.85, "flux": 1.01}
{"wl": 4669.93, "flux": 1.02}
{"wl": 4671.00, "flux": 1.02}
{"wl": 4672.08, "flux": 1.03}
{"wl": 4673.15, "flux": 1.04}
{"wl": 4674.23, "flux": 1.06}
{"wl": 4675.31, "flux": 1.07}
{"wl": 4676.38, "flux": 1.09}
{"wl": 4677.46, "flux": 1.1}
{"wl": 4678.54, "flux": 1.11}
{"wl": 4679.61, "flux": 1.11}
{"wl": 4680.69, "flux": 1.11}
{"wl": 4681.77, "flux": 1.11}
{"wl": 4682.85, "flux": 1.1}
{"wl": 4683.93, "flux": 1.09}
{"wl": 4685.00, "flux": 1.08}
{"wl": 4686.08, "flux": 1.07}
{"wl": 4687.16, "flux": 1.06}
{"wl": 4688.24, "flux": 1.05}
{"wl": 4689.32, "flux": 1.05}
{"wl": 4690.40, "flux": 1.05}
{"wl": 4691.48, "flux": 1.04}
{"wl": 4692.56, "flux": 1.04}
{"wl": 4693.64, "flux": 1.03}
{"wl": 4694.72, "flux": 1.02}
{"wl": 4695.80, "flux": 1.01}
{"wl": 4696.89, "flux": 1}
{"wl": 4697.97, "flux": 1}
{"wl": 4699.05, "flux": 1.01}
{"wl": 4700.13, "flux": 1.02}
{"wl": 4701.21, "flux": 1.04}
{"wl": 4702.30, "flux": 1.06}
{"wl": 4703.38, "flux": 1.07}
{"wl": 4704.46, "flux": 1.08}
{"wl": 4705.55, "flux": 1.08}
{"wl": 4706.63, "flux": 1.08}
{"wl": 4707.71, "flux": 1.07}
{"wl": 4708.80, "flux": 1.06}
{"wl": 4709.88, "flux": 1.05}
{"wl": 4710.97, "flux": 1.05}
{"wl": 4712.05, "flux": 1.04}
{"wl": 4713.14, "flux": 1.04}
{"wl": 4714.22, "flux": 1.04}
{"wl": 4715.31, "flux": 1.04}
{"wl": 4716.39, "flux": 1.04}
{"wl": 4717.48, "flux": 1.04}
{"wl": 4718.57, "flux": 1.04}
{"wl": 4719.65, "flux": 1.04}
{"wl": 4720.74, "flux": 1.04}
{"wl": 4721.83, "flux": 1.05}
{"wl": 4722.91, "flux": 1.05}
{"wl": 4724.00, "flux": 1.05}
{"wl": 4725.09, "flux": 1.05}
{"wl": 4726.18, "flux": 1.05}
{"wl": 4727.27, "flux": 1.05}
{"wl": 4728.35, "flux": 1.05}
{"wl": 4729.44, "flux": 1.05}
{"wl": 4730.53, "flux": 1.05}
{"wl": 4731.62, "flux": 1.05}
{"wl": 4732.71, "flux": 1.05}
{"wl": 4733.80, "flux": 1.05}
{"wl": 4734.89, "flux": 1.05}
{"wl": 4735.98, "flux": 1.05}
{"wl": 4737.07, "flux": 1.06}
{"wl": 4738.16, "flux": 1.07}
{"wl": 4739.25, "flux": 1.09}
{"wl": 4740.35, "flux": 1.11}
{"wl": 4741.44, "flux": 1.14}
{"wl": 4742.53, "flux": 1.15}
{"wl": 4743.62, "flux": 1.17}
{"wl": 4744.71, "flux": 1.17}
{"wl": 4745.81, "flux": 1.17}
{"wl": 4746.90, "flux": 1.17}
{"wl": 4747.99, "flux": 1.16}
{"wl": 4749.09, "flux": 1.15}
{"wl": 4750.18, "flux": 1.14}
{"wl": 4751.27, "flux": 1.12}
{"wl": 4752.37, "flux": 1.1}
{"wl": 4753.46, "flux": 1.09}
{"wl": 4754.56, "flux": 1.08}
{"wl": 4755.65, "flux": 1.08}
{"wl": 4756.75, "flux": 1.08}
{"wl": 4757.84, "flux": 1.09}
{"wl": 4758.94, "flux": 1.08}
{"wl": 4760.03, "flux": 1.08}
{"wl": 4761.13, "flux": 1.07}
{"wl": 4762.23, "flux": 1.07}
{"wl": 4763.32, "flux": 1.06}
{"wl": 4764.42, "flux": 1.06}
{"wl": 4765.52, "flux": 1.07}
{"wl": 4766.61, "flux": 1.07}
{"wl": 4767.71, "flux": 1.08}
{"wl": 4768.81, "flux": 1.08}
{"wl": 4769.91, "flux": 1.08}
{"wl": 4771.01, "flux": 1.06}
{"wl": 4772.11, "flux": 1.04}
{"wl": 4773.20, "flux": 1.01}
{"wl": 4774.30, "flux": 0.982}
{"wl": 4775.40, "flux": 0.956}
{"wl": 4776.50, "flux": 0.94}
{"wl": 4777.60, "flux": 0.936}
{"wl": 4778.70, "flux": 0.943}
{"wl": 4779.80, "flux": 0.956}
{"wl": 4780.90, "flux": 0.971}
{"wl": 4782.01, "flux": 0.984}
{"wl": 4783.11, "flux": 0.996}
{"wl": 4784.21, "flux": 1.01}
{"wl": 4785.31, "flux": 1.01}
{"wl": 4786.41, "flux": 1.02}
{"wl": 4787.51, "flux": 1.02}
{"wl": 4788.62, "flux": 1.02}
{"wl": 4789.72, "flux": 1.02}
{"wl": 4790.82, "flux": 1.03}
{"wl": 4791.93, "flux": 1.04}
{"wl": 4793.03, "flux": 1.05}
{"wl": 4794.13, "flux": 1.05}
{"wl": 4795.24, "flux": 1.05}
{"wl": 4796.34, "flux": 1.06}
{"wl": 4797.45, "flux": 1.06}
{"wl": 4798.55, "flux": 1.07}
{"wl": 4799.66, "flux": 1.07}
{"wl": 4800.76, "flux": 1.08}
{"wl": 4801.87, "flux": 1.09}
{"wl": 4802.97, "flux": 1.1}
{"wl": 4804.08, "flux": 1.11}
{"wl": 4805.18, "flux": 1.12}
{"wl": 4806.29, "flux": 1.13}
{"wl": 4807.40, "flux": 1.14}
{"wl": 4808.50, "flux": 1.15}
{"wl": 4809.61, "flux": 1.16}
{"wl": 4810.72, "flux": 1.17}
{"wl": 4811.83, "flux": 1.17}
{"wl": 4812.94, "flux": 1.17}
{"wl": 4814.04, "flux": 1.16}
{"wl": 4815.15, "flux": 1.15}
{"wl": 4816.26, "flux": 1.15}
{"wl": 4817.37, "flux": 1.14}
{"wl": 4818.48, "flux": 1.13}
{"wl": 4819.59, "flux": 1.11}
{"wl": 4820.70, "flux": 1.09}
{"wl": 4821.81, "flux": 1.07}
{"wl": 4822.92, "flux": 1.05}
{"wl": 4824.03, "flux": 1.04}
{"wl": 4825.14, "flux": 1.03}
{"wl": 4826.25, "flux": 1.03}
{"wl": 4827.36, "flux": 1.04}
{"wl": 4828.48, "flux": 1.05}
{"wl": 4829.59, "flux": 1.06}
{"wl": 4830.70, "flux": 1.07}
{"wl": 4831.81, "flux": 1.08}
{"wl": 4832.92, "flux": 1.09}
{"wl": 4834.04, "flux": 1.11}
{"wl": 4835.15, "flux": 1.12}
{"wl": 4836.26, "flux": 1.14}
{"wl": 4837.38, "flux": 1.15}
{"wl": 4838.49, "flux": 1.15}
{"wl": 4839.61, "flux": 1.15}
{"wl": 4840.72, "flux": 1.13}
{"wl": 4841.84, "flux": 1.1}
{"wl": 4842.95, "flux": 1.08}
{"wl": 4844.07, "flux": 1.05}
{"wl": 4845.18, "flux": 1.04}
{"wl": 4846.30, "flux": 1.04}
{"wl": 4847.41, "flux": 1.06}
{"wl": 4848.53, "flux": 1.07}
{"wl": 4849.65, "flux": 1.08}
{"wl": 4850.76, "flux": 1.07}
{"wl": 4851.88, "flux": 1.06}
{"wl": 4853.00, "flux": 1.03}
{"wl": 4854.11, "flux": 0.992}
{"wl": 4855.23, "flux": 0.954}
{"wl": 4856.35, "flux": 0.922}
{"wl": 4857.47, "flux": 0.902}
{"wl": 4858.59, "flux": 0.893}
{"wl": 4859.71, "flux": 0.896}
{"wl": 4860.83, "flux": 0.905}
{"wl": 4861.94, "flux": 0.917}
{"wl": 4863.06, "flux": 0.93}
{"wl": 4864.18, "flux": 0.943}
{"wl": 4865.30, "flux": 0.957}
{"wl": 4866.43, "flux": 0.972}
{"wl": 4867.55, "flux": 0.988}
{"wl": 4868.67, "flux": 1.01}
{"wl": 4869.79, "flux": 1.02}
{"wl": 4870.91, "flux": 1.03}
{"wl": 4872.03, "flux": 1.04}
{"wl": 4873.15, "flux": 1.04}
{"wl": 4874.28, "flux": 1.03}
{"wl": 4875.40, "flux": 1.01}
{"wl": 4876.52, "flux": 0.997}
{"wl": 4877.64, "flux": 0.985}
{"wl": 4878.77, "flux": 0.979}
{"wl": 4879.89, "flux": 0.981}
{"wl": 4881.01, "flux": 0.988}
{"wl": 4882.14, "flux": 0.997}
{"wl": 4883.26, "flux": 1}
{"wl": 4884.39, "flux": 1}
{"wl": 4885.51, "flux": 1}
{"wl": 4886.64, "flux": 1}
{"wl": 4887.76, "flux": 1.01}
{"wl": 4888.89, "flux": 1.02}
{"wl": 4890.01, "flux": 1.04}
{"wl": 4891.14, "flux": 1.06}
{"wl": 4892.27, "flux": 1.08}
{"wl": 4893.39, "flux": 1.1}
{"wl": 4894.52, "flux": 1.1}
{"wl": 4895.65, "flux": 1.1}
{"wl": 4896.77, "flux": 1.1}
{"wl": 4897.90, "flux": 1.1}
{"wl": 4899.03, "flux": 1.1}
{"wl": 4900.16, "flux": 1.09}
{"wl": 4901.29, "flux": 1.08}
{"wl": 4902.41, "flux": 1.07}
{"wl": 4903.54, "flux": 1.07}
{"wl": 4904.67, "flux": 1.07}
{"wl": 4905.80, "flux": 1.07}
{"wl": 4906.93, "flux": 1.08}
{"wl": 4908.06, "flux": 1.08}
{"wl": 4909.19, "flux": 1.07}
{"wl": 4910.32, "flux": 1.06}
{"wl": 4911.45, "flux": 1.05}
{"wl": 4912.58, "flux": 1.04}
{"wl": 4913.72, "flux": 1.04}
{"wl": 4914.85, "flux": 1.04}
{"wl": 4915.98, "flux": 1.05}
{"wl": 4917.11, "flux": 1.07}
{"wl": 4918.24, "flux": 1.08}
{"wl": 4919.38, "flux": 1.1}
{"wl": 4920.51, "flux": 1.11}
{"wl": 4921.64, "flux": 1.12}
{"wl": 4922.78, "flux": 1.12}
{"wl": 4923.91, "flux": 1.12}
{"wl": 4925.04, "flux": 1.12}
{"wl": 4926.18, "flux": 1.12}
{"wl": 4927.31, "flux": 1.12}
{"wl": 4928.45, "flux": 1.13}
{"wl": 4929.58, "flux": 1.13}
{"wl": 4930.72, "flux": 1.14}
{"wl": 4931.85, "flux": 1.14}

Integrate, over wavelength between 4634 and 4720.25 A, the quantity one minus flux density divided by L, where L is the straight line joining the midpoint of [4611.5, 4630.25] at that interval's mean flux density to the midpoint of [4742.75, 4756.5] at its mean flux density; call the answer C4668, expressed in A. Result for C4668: 3.60 A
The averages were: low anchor 1.08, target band 1.06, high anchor 1.13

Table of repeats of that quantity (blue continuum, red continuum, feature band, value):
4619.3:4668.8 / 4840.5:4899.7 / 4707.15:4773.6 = -1.6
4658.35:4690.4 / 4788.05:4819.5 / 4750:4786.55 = 1.7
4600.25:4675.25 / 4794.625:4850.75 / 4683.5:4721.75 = 1.1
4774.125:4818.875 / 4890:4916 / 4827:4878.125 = 1.9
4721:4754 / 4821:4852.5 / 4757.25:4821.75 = 1.2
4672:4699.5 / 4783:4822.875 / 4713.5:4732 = 0.4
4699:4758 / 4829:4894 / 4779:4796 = 0.6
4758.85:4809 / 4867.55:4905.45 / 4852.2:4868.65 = 1.5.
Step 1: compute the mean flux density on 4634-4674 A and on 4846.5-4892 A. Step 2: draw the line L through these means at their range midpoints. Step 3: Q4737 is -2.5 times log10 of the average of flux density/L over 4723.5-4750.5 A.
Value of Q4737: -0.06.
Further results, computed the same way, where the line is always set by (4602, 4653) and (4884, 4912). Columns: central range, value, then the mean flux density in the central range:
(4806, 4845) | -0.040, 1.11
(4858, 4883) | 0.093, 0.978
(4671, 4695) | 0.005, 1.07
